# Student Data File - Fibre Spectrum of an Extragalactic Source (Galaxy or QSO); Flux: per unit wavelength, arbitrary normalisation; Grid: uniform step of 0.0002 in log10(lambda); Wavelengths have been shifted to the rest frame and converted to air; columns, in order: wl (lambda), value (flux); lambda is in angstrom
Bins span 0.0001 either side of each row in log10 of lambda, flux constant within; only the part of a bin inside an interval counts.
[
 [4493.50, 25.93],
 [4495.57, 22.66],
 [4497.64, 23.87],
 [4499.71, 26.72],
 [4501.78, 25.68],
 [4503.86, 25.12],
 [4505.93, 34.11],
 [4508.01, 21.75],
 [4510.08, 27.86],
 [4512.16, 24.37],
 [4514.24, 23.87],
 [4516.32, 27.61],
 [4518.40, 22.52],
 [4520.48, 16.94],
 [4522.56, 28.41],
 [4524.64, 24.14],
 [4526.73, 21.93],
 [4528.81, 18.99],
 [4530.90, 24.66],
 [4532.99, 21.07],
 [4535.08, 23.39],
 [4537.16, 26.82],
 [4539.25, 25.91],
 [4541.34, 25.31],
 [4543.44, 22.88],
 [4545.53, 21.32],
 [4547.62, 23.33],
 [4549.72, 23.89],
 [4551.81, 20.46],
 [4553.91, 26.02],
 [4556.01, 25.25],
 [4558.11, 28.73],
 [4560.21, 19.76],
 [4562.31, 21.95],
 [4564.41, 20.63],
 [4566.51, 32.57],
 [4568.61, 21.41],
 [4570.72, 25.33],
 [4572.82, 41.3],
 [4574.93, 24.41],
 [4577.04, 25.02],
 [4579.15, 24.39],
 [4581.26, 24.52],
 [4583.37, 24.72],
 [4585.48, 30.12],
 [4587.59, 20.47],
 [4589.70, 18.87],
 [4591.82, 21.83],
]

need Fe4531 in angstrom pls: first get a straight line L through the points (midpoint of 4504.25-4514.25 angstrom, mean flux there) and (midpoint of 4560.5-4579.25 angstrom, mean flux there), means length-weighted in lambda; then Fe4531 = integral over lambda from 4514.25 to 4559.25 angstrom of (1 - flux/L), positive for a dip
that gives 4.4 angstrom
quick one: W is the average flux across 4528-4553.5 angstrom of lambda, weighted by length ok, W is 23.3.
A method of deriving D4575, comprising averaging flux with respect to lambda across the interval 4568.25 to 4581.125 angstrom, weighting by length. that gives 27.1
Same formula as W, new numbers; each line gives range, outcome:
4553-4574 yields 26.3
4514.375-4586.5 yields 24.6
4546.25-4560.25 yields 24.2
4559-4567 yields 23.2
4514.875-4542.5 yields 23.7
